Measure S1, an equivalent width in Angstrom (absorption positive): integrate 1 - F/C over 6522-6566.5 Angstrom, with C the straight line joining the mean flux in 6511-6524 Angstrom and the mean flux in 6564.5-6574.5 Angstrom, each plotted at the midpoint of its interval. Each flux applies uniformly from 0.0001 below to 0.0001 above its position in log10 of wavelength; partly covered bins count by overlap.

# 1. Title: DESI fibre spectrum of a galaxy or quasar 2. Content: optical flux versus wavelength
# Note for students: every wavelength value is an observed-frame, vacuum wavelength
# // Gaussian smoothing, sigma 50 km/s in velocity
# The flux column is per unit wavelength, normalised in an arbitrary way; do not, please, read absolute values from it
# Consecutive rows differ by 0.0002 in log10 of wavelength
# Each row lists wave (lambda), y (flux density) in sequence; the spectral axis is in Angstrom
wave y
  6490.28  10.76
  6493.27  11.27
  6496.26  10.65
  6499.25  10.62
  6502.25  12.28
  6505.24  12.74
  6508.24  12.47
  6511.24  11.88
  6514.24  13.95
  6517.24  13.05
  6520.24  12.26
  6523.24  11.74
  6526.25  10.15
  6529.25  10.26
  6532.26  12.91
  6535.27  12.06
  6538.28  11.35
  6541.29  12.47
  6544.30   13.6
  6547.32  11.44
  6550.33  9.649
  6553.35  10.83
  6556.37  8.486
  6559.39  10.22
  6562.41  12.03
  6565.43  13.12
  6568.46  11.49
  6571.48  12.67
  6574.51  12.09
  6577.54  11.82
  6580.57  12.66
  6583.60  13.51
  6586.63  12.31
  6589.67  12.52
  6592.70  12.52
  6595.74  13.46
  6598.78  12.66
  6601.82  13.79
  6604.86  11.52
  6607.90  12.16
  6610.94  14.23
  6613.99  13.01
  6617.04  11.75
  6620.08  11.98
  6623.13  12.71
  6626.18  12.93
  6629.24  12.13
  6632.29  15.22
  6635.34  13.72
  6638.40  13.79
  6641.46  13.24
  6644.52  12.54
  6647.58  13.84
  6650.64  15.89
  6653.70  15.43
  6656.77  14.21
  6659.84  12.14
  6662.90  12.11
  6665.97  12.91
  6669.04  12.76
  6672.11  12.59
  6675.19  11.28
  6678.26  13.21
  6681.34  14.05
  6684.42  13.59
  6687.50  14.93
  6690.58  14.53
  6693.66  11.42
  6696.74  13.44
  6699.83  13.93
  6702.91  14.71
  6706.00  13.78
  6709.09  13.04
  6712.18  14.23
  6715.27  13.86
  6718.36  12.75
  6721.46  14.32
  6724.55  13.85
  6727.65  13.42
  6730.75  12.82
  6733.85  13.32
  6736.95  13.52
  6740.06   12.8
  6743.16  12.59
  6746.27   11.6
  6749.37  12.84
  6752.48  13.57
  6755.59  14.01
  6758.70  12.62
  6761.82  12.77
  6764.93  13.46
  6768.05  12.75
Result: 4.2 Angstrom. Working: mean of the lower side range 12.7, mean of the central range 11.3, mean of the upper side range 12.3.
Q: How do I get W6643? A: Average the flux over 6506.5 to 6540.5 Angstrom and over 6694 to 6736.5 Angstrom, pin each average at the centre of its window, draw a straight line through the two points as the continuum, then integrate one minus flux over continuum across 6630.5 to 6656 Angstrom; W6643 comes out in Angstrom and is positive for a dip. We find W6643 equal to -2.3 Angstrom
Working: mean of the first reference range 12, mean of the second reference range 13.6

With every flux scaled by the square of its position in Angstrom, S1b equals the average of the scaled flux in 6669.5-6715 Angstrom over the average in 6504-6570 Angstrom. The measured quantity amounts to 1.2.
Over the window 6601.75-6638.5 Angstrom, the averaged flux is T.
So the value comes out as 12.9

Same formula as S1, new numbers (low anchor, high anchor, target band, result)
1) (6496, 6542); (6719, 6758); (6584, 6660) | -4.08 Angstrom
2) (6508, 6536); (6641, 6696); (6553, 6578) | 2.05 Angstrom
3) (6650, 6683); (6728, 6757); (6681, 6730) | -2.18 Angstrom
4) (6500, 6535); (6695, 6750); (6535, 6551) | 0.55 Angstrom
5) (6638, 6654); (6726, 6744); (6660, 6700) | 1.77 Angstrom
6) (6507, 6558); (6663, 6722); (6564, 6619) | -1.42 Angstrom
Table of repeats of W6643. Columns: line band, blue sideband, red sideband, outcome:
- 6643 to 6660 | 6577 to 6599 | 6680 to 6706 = -0.98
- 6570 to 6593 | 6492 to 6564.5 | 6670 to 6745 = -0.70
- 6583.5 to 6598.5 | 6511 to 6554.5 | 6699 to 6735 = -0.44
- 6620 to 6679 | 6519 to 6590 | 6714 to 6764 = -3.79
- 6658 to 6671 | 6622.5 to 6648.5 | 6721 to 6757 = 0.77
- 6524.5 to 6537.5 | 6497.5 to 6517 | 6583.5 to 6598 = 1.17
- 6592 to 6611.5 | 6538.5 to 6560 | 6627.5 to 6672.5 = -0.85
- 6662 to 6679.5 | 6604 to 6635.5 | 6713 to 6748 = 0.71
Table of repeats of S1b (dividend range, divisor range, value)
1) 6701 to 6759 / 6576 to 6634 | 1.09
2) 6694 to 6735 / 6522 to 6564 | 1.27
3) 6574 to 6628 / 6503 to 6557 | 1.10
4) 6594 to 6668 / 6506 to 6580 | 1.15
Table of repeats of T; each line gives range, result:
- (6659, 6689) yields 13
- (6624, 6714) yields 13.5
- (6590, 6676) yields 13.1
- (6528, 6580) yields 11.6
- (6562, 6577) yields 12.3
